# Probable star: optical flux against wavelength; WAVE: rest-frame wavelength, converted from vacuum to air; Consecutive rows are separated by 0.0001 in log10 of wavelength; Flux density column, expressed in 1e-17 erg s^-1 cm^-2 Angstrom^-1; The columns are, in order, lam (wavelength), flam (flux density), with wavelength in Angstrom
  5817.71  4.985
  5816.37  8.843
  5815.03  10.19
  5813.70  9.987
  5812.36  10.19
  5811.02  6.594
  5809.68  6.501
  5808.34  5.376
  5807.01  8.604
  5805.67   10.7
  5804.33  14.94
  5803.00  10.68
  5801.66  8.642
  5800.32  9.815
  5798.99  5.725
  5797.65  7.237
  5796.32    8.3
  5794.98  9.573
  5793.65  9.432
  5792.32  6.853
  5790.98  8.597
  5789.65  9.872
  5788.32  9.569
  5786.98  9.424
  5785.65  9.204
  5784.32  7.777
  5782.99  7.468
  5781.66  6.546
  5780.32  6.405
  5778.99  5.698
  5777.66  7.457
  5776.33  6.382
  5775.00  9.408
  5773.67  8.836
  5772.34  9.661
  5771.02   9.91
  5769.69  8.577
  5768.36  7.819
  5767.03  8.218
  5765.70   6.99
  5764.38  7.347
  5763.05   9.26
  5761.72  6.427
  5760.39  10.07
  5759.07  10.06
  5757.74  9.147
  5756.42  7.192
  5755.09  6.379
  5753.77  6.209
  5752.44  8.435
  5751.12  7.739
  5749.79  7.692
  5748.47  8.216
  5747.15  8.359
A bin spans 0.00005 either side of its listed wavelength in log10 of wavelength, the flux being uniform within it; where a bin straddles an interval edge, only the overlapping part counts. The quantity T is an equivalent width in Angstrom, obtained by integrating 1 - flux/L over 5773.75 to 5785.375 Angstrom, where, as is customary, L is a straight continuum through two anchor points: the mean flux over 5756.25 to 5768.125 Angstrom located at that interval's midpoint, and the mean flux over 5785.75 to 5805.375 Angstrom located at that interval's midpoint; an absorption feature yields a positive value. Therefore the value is 2.0 Angstrom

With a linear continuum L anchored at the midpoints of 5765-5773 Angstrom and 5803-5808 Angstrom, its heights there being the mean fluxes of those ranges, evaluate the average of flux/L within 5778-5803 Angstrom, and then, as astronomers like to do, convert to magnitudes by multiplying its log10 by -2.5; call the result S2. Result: 0.21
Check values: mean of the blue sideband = 8.53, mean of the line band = 8.18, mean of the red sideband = 10.9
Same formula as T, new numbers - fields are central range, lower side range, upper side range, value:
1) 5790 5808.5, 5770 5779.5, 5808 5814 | -2.64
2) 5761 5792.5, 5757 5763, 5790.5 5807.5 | 3.29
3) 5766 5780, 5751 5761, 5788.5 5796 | 0.63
